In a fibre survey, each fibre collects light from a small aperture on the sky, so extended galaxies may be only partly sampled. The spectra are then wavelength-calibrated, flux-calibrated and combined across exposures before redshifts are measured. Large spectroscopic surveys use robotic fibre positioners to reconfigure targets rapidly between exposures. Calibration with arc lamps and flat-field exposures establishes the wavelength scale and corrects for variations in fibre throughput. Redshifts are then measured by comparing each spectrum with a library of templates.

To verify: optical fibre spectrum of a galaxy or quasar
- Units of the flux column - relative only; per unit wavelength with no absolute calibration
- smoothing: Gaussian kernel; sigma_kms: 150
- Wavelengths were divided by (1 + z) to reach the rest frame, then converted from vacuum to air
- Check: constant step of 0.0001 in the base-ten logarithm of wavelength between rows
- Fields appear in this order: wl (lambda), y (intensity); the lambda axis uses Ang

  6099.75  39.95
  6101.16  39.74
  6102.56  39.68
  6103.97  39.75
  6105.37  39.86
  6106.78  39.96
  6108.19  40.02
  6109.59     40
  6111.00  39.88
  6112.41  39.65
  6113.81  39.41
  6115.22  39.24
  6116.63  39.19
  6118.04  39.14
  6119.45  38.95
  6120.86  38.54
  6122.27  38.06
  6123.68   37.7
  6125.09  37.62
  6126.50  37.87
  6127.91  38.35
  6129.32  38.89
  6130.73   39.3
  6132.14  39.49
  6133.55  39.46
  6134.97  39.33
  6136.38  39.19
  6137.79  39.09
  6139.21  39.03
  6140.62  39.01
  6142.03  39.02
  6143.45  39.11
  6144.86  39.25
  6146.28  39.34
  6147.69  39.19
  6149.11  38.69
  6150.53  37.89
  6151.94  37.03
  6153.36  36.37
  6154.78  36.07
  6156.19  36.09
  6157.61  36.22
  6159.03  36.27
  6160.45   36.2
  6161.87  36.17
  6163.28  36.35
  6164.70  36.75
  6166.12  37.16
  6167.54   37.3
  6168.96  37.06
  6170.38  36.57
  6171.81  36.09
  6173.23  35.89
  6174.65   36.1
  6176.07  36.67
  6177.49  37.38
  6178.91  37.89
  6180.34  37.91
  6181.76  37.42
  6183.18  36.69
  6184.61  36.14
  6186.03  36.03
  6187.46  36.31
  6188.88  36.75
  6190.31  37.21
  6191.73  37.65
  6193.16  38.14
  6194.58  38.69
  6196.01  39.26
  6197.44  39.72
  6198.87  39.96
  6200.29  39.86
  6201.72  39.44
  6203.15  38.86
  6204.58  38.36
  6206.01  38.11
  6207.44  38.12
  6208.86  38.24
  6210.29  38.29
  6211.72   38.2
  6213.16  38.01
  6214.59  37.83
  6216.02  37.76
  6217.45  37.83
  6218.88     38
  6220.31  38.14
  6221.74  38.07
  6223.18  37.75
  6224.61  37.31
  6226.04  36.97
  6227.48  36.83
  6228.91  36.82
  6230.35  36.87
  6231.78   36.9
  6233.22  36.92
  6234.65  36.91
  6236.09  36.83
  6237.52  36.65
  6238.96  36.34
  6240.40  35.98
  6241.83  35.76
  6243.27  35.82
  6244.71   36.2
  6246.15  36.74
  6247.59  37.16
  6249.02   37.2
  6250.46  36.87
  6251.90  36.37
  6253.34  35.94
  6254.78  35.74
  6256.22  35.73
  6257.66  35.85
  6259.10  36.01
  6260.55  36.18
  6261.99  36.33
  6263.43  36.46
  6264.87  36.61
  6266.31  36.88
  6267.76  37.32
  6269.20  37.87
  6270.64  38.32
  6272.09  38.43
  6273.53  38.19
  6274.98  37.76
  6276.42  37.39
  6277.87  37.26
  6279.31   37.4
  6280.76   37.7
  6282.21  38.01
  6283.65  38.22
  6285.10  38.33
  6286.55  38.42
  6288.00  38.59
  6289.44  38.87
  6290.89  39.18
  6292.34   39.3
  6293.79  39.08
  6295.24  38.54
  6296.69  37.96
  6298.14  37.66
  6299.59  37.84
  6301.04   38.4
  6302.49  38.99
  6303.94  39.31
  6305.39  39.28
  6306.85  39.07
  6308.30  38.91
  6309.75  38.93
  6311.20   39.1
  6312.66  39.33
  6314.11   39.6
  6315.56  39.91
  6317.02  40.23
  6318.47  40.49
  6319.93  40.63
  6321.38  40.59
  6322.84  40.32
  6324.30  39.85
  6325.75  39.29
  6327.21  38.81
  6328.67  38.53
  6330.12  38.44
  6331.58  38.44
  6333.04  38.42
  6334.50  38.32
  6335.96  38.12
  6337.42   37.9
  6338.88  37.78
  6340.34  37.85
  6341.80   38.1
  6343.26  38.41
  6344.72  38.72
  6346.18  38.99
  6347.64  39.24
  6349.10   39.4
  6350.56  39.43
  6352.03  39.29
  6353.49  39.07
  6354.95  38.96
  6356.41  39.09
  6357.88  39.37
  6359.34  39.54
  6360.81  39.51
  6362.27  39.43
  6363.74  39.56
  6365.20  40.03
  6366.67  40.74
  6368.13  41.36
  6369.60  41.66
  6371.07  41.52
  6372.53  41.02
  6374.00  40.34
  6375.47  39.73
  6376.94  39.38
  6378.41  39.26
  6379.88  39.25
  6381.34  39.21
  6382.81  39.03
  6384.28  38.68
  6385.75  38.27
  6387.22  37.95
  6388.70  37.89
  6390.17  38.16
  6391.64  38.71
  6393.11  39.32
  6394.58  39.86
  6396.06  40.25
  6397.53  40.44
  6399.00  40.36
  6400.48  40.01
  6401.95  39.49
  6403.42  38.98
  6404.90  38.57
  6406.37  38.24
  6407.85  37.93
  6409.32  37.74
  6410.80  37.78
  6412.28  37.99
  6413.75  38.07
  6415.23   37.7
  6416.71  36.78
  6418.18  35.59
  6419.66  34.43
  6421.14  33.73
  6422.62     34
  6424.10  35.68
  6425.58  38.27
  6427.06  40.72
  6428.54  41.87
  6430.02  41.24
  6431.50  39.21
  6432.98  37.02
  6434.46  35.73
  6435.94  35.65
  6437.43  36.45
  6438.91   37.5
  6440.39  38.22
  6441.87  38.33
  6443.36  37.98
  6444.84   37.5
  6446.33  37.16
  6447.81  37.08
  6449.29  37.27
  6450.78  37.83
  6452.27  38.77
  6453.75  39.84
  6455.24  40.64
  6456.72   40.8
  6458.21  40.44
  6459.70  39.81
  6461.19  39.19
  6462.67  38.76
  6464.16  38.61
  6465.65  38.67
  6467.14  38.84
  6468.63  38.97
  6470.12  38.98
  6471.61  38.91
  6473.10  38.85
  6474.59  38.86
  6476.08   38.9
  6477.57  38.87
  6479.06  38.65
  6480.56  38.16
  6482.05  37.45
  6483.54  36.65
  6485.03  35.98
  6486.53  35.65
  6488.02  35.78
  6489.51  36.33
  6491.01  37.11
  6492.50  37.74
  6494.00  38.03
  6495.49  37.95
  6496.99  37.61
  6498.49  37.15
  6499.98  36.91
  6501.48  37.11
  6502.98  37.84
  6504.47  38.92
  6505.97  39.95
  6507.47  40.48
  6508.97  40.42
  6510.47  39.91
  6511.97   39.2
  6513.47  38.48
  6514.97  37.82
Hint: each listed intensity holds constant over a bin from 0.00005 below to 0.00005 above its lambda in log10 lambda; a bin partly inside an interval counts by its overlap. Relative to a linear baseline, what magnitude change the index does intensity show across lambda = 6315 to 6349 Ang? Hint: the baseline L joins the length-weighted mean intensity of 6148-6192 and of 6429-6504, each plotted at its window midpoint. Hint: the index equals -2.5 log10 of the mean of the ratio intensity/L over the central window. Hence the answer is -0.04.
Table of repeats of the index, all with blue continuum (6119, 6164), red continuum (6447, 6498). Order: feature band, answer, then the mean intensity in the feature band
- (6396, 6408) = -0.032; 39.4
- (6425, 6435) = -0.028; 39.2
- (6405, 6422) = 0.038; 37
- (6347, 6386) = -0.041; 39.7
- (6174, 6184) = 0.028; 37.1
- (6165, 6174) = 0.042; 36.7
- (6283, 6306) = -0.012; 38.6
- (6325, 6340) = -0.005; 38.4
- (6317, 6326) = -0.057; 40.3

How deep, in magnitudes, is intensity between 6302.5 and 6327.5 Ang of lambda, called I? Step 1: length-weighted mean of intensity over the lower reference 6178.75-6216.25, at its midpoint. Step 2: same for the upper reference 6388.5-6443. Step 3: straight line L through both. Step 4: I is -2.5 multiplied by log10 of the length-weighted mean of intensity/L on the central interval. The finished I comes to -0.04 mag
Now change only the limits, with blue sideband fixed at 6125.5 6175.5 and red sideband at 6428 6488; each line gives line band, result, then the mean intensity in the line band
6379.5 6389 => -0.012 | 38.6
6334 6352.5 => -0.013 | 38.6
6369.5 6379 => -0.060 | 40.3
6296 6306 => -0.013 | 38.5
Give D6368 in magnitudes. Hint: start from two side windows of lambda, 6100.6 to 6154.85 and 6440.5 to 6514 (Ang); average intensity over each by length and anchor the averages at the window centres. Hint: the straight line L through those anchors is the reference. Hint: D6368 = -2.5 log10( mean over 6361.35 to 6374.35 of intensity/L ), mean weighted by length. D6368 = -0.06 mag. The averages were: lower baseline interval 38.9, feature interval 40.6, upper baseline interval 38.3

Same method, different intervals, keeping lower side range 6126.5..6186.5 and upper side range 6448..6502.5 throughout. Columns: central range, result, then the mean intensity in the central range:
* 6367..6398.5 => -0.044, 39.6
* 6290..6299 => -0.020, 38.6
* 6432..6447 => 0.028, 37.2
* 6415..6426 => 0.074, 35.6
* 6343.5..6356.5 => -0.033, 39.1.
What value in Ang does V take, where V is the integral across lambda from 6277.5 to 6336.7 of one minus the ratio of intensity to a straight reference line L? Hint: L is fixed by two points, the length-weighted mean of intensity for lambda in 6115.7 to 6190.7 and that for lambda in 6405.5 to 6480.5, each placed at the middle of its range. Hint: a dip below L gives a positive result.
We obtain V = -1.5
